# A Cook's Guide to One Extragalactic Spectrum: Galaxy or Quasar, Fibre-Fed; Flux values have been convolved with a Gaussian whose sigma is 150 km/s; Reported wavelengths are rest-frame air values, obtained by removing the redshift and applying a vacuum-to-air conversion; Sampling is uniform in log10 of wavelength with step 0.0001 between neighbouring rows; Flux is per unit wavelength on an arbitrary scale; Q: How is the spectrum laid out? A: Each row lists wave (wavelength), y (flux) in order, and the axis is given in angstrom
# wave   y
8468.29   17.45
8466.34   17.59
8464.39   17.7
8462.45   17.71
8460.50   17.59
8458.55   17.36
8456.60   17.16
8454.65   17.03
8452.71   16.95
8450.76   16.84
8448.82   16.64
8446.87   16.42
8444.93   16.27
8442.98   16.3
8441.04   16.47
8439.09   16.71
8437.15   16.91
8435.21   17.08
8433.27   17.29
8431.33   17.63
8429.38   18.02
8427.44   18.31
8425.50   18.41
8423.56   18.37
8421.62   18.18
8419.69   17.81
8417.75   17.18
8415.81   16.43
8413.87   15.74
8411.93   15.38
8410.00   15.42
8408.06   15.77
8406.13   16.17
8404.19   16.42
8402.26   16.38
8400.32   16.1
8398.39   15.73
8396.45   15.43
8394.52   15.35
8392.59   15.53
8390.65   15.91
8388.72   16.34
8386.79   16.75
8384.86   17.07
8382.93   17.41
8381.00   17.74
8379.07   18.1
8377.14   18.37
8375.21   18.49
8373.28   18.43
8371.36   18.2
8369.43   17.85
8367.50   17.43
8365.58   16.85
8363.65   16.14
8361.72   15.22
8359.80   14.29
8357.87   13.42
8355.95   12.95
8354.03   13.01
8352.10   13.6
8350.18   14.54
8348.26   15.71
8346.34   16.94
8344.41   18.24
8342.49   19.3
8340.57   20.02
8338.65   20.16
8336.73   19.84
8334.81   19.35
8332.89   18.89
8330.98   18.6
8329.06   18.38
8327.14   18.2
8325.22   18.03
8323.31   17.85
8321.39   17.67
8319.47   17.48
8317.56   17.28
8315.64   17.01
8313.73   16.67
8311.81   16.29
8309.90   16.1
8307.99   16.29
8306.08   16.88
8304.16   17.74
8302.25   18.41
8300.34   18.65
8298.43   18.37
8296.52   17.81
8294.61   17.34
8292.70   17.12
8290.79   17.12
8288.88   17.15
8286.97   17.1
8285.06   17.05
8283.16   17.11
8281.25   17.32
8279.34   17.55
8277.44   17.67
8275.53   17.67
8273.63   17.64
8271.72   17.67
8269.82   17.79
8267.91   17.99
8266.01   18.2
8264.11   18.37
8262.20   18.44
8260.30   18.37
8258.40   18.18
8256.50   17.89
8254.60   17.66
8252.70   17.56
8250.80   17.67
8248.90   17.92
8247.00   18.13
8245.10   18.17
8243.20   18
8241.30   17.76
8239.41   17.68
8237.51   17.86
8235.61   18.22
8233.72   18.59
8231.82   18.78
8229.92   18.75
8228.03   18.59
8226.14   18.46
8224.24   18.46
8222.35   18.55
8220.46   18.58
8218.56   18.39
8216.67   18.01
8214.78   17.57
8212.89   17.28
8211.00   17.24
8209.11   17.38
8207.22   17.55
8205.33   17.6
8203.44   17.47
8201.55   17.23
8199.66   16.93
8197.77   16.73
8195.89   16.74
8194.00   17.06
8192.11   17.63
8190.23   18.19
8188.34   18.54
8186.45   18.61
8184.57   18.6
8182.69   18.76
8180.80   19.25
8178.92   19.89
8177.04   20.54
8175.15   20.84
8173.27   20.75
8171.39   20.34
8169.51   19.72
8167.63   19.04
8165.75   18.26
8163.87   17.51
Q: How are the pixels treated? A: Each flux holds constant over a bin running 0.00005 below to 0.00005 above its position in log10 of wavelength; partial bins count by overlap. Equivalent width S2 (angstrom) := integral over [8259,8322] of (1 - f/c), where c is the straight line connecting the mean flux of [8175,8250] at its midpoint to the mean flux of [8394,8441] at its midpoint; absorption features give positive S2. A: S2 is 0.4 angstrom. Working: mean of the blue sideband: 18.1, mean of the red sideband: 16.8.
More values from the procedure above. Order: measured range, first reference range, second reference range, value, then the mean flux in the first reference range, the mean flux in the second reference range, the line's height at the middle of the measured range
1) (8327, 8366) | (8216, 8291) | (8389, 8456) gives 1.0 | 18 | 16.7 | 17.2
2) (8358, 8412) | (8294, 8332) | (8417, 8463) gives 2.6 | 17.6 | 17.3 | 17.4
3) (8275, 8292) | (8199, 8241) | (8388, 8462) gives 0.3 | 18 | 16.7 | 17.6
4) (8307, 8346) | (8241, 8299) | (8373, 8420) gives -1.9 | 17.7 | 16.6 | 17.2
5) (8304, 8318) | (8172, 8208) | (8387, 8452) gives 0.6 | 18.4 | 16.6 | 17.5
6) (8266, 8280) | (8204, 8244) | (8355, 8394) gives -0.1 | 18.1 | 16.6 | 17.6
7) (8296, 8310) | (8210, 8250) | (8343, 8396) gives -0.3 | 18.1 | 16.3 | 17.2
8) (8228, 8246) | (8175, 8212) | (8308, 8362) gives -0.5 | 18.1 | 17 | 17.7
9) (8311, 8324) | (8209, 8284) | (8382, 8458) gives 0.2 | 18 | 16.7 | 17.5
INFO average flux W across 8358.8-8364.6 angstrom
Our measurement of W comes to 15.2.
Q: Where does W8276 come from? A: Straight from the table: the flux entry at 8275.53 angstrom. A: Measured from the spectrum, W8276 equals 17.67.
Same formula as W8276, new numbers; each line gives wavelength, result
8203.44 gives 17.47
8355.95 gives 12.95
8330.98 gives 18.6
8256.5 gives 17.89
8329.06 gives 18.38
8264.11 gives 18.37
